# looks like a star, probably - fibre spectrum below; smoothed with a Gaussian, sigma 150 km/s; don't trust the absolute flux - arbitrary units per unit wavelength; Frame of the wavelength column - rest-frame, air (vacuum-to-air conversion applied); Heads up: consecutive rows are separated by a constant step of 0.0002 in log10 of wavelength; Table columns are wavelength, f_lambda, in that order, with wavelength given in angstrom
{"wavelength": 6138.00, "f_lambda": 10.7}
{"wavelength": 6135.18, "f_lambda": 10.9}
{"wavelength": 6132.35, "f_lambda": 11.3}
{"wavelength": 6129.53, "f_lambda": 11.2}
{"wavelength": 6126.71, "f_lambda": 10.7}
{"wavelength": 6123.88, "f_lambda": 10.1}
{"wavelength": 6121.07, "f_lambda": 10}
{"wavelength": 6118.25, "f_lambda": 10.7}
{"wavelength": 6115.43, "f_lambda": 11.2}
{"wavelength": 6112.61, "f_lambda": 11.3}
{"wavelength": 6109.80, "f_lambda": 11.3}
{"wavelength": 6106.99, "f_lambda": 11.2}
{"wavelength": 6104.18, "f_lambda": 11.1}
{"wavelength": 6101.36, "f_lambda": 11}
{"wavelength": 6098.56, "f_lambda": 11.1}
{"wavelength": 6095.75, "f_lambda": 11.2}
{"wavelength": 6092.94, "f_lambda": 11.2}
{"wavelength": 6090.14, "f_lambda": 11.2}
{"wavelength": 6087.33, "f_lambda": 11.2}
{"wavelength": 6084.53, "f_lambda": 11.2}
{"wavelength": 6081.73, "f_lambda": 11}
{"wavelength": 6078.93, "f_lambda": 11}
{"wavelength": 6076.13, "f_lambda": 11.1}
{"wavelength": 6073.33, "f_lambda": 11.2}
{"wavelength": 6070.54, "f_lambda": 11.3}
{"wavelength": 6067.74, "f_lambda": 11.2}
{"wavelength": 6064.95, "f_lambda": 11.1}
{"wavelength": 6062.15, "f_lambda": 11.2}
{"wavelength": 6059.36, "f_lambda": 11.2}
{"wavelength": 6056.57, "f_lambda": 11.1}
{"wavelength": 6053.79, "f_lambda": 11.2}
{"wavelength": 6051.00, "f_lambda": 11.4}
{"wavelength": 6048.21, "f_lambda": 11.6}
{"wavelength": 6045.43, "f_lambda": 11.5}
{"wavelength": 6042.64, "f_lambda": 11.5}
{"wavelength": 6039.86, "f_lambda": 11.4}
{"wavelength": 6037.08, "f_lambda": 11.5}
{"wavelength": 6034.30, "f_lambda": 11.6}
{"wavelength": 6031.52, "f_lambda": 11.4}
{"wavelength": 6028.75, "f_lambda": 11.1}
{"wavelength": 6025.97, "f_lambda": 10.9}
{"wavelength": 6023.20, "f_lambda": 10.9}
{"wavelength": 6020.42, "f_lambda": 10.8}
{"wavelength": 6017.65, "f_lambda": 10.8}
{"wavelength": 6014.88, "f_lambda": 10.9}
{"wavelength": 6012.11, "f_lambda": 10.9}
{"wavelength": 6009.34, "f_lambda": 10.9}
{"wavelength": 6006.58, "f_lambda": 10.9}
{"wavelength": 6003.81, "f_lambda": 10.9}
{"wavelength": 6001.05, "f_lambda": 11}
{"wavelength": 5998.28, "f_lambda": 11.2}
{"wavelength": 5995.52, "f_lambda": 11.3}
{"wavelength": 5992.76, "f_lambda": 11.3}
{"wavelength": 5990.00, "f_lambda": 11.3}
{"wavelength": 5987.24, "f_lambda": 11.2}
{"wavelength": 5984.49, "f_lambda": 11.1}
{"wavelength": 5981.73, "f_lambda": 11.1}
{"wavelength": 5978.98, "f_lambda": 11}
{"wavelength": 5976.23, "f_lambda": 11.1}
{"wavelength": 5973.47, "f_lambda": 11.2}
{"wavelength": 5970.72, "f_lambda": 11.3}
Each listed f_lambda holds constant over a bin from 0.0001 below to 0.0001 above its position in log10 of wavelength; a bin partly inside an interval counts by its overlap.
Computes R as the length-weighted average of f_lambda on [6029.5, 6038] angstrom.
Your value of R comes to 11.5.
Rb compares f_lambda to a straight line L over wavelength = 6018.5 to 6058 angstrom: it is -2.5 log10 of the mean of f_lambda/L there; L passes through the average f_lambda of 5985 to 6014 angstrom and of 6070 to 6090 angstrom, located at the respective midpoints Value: -0.02 mag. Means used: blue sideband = 11.1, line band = 11.3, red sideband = 11.1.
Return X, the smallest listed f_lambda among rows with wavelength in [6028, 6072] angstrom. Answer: 11.1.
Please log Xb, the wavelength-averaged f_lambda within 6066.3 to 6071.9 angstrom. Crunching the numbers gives 11.2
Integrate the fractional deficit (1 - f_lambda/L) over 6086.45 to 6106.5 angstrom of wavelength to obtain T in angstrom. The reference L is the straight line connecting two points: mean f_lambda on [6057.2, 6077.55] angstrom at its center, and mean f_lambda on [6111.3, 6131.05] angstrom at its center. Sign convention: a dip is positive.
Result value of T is -0.37 angstrom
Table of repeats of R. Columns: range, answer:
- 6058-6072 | 11.2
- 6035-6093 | 11.3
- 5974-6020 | 11.1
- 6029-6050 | 11.5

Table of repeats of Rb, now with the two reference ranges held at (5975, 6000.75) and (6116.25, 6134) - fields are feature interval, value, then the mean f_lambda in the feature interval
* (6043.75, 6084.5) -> -0.03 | 11.2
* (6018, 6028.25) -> 0.02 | 10.9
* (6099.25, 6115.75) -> -0.04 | 11.2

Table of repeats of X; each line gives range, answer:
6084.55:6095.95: 11.2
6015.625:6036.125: 10.8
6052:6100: 11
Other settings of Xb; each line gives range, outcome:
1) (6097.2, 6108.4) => 11.1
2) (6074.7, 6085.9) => 11.1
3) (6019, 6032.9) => 11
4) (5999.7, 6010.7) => 10.9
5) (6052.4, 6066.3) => 11.2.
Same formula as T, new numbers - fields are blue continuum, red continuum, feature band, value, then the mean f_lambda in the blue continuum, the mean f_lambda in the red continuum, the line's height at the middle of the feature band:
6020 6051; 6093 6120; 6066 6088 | 0.1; 11.3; 11.1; 11.2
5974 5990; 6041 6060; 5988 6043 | 0.6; 11.1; 11.4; 11.2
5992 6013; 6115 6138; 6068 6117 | -1.5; 11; 10.7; 10.8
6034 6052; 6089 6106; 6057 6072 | 0.2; 11.5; 11.1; 11.4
